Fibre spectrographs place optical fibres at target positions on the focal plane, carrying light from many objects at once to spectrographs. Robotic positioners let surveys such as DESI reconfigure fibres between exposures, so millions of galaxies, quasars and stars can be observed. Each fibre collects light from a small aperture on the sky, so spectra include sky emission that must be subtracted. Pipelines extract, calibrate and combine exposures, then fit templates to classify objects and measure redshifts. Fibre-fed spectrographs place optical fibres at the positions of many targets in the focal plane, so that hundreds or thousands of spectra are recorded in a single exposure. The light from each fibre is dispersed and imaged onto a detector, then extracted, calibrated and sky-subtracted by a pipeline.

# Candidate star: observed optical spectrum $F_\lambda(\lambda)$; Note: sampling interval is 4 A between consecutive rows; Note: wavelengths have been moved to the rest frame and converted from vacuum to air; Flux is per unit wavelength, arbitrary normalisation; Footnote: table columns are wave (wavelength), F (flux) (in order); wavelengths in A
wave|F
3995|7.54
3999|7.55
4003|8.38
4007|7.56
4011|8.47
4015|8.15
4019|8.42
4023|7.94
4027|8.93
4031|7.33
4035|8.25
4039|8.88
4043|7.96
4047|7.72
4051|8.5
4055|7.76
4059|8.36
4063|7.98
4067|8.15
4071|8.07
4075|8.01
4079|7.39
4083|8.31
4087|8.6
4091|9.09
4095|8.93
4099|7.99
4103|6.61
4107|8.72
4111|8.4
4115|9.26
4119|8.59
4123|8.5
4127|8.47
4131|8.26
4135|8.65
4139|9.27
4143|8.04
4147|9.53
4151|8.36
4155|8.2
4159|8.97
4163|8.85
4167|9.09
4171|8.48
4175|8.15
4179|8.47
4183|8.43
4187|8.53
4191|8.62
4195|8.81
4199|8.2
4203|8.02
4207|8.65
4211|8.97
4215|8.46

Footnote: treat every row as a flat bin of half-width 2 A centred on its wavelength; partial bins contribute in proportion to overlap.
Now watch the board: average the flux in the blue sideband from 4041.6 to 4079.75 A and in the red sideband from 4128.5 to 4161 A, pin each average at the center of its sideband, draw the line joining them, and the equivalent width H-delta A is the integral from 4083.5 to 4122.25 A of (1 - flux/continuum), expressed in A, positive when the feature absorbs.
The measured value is -0.6 A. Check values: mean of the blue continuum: 8.01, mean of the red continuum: 8.66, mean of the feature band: 8.46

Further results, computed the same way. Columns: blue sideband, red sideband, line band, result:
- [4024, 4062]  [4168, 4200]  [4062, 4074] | 0.2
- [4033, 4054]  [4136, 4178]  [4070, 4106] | 1.2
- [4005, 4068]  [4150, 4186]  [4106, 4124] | -0.7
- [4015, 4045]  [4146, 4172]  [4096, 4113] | 1.1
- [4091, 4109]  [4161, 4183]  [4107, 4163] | -1.9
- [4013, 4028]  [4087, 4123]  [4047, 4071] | 0.8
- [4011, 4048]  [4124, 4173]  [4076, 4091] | 0.3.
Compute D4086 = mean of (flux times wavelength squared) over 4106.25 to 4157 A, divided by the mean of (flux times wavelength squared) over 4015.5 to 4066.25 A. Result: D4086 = 1.10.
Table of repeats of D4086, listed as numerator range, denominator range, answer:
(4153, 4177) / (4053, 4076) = 1.12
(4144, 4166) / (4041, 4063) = 1.14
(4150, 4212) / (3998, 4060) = 1.13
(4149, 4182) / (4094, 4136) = 1.05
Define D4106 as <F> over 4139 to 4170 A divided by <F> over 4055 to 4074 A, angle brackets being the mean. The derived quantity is 1.1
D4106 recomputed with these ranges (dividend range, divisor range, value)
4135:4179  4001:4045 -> 1.06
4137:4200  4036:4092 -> 1.05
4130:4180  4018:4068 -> 1.06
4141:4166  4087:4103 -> 1.03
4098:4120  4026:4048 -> 1.01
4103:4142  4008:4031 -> 1.04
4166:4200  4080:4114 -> 1.02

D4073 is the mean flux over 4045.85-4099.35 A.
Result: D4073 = 8.22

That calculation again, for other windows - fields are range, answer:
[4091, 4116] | 8.34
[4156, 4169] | 8.91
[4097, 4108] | 7.69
